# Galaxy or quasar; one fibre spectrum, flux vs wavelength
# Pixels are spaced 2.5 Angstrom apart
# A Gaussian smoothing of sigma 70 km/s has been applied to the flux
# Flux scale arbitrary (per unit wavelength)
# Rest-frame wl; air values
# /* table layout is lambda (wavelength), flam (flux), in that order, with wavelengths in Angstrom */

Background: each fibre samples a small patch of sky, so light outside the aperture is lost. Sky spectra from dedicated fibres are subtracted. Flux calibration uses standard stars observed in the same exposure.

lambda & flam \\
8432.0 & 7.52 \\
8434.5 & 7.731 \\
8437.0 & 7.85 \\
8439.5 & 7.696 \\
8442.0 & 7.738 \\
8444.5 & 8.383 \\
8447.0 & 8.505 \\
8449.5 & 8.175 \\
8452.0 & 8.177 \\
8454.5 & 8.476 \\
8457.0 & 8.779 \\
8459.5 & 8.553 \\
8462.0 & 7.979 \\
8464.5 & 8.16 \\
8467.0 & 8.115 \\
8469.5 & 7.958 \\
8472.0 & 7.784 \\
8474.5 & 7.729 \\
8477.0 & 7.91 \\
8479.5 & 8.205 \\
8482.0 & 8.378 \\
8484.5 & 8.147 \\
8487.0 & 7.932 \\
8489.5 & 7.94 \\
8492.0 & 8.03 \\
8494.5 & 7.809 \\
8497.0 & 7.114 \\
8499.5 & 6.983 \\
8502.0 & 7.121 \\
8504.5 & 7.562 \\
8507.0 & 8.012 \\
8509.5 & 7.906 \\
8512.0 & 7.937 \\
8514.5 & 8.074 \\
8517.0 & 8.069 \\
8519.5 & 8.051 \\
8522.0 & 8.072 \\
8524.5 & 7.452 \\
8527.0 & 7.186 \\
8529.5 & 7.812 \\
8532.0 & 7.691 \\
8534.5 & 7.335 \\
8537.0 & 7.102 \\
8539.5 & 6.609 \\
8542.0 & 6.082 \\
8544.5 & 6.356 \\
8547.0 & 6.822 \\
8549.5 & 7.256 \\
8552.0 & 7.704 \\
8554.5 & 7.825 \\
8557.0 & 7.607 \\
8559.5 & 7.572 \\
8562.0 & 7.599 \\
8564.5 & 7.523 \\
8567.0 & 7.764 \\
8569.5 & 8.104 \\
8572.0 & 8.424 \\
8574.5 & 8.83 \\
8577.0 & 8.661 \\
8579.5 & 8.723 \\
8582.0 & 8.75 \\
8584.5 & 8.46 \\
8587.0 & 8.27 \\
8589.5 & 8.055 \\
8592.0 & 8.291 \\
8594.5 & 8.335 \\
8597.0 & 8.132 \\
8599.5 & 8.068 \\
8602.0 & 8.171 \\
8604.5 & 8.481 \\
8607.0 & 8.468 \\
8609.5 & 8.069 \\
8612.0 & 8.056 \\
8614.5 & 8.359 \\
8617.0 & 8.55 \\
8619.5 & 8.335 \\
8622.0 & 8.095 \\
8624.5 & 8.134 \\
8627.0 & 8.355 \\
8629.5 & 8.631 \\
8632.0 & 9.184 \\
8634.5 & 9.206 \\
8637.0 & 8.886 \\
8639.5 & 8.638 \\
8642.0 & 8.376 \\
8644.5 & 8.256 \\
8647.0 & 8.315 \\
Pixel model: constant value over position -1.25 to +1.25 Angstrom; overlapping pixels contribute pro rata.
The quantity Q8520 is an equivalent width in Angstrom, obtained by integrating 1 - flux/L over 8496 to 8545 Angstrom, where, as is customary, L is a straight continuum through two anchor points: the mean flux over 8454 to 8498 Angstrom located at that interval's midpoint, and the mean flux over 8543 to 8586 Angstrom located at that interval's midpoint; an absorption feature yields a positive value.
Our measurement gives 3.2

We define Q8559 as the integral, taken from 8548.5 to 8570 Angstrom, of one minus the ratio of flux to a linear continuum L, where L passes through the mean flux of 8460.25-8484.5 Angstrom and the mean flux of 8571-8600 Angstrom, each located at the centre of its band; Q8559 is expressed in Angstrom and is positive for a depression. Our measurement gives 1.8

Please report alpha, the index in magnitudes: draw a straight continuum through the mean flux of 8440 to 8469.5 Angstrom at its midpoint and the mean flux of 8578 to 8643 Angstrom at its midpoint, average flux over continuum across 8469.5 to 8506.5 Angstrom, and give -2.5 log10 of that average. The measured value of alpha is 0.070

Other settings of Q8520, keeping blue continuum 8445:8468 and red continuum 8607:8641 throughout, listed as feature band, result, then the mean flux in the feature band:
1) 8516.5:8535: 1.52 Angstrom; 7.71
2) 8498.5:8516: 1.48 Angstrom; 7.67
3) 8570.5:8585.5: -0.33 Angstrom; 8.64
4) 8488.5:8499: 0.88 Angstrom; 7.67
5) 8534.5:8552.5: 3.36 Angstrom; 6.85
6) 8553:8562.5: 0.87 Angstrom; 7.66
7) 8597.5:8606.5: 0.24 Angstrom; 8.25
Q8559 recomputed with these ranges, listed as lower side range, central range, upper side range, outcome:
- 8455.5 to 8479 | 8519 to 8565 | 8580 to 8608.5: 5.0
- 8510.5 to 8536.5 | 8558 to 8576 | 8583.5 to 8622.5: 0.1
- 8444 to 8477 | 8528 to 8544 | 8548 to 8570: 1.4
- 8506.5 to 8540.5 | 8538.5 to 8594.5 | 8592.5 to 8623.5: 1.2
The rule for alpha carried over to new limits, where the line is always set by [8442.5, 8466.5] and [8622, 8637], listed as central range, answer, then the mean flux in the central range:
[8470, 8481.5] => 0.06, 7.94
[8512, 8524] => 0.06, 8.01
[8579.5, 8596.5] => 0.03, 8.38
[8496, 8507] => 0.16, 7.29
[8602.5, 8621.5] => 0.04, 8.32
